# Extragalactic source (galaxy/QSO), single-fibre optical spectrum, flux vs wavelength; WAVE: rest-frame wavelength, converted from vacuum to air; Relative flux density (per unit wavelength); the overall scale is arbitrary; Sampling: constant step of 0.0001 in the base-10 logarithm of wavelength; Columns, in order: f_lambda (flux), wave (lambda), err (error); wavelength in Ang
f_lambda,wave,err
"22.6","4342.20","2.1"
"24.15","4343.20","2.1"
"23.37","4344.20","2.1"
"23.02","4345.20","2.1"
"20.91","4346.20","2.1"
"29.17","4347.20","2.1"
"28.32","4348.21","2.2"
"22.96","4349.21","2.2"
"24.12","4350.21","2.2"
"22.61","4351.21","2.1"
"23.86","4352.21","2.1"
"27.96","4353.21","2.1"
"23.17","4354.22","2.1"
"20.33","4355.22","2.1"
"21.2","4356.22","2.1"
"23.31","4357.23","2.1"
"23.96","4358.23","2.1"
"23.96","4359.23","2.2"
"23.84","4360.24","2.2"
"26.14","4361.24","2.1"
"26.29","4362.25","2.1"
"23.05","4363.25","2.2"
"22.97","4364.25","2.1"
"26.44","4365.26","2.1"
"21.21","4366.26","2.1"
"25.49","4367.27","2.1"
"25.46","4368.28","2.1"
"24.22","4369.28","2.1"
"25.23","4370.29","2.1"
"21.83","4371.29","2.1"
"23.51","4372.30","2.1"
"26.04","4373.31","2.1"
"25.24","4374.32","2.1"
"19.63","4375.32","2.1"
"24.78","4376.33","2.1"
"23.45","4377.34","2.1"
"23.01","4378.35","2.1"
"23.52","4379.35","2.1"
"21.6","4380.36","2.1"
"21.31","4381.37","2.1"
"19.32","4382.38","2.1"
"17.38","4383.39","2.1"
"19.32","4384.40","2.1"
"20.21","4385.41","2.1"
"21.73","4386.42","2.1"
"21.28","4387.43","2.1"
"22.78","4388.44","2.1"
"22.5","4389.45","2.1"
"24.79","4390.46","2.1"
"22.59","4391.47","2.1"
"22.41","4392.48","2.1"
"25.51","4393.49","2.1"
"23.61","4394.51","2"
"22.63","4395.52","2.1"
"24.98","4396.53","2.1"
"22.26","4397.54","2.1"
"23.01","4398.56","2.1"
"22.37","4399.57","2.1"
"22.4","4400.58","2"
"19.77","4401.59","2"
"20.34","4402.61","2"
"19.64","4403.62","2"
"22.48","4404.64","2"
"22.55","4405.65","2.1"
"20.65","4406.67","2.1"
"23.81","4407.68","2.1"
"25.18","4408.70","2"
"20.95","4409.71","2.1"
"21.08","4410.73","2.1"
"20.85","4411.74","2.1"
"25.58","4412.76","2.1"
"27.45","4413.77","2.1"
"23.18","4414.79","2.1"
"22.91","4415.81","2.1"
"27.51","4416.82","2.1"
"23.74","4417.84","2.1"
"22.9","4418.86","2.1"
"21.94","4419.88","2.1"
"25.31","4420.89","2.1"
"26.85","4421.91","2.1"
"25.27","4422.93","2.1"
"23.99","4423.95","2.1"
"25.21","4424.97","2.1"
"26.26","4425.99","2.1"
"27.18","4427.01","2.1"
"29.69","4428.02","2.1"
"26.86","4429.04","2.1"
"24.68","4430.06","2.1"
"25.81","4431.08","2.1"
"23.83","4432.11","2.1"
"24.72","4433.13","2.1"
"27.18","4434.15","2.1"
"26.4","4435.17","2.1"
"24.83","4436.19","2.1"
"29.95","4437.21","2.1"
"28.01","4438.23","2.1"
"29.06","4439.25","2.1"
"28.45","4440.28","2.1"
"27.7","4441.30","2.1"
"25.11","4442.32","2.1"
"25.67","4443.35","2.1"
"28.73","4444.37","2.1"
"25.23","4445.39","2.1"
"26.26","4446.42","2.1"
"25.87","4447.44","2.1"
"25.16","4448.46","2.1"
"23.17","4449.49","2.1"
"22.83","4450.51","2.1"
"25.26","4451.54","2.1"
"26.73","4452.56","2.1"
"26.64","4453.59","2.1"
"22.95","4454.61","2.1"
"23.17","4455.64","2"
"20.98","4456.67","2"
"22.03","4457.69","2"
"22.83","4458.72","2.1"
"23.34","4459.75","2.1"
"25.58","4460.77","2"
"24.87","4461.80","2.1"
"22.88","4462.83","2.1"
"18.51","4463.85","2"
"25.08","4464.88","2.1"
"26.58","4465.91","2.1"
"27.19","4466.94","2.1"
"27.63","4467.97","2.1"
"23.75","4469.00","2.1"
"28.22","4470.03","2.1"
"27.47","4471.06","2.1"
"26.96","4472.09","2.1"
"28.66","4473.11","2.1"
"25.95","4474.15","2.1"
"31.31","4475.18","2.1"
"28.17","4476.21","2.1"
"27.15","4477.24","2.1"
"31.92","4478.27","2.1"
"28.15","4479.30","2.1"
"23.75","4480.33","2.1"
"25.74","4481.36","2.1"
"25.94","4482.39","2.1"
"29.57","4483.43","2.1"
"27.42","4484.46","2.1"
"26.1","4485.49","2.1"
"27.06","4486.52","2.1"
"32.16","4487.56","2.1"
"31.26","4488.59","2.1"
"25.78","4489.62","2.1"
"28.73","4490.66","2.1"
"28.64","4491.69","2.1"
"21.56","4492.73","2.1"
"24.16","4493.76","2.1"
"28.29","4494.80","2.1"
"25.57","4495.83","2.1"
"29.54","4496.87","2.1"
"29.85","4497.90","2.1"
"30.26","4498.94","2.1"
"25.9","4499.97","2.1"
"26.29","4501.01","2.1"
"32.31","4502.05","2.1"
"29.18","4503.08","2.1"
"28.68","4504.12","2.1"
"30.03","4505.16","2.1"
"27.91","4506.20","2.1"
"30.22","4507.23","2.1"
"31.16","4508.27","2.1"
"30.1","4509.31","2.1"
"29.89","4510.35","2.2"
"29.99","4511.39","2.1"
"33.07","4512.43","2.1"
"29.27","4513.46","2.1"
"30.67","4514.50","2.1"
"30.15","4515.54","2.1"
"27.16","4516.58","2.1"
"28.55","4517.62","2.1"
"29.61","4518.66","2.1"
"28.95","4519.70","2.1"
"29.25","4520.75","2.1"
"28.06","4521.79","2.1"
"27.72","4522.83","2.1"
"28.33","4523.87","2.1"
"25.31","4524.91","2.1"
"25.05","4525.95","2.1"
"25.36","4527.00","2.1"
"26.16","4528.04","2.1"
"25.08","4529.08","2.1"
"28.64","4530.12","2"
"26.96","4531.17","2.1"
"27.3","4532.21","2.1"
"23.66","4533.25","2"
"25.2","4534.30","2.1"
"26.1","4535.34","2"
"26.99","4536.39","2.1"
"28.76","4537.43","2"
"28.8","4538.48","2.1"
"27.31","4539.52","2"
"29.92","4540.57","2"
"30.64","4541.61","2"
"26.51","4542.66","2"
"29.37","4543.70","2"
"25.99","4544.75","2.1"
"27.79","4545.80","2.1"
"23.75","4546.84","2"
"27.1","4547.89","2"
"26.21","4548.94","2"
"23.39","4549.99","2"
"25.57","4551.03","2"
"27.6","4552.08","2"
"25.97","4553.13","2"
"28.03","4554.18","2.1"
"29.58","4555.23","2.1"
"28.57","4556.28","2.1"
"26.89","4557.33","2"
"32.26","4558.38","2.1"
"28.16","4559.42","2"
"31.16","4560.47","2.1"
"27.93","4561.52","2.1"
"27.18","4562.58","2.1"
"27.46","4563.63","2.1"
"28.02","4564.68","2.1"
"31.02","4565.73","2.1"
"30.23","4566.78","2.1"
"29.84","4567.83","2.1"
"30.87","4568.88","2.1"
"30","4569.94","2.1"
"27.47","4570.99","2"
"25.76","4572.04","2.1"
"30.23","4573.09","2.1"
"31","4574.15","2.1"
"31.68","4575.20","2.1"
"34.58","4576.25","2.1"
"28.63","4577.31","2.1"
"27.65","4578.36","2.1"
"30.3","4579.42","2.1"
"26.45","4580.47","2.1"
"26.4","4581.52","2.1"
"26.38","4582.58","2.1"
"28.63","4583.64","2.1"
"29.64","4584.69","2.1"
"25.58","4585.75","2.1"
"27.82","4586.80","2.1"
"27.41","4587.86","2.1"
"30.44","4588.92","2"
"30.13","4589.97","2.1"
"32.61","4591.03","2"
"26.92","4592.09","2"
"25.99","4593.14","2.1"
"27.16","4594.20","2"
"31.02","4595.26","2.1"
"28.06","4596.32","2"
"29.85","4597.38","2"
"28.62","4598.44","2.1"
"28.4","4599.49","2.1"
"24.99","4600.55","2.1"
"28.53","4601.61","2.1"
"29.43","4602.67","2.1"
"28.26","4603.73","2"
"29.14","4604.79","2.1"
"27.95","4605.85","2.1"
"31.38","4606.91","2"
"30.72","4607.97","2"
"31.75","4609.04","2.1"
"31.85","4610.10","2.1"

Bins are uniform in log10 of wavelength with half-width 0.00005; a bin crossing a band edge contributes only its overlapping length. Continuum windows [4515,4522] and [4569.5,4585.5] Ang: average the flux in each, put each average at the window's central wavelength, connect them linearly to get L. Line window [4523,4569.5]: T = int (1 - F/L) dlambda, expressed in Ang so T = 2.1 Ang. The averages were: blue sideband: 28.8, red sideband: 28.9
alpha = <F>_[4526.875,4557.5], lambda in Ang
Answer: 27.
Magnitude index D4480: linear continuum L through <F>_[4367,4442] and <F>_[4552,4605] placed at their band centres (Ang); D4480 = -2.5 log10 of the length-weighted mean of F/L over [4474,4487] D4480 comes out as -0.07 mag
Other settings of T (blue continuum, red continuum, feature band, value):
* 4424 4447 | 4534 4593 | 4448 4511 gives 1.0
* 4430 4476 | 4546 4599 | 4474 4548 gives -2.7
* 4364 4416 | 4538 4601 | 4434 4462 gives -1.1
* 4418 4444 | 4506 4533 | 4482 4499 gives 0.0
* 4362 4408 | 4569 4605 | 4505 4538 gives -1.7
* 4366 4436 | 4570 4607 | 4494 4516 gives -2.5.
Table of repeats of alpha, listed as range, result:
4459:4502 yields 26.9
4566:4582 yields 29.5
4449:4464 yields 23.6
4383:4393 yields 21.6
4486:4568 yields 28.1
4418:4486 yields 25.9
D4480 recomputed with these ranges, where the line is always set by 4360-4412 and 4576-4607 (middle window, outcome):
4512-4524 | -0.109 mag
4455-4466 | 0.078 mag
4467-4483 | -0.088 mag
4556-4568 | -0.052 mag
